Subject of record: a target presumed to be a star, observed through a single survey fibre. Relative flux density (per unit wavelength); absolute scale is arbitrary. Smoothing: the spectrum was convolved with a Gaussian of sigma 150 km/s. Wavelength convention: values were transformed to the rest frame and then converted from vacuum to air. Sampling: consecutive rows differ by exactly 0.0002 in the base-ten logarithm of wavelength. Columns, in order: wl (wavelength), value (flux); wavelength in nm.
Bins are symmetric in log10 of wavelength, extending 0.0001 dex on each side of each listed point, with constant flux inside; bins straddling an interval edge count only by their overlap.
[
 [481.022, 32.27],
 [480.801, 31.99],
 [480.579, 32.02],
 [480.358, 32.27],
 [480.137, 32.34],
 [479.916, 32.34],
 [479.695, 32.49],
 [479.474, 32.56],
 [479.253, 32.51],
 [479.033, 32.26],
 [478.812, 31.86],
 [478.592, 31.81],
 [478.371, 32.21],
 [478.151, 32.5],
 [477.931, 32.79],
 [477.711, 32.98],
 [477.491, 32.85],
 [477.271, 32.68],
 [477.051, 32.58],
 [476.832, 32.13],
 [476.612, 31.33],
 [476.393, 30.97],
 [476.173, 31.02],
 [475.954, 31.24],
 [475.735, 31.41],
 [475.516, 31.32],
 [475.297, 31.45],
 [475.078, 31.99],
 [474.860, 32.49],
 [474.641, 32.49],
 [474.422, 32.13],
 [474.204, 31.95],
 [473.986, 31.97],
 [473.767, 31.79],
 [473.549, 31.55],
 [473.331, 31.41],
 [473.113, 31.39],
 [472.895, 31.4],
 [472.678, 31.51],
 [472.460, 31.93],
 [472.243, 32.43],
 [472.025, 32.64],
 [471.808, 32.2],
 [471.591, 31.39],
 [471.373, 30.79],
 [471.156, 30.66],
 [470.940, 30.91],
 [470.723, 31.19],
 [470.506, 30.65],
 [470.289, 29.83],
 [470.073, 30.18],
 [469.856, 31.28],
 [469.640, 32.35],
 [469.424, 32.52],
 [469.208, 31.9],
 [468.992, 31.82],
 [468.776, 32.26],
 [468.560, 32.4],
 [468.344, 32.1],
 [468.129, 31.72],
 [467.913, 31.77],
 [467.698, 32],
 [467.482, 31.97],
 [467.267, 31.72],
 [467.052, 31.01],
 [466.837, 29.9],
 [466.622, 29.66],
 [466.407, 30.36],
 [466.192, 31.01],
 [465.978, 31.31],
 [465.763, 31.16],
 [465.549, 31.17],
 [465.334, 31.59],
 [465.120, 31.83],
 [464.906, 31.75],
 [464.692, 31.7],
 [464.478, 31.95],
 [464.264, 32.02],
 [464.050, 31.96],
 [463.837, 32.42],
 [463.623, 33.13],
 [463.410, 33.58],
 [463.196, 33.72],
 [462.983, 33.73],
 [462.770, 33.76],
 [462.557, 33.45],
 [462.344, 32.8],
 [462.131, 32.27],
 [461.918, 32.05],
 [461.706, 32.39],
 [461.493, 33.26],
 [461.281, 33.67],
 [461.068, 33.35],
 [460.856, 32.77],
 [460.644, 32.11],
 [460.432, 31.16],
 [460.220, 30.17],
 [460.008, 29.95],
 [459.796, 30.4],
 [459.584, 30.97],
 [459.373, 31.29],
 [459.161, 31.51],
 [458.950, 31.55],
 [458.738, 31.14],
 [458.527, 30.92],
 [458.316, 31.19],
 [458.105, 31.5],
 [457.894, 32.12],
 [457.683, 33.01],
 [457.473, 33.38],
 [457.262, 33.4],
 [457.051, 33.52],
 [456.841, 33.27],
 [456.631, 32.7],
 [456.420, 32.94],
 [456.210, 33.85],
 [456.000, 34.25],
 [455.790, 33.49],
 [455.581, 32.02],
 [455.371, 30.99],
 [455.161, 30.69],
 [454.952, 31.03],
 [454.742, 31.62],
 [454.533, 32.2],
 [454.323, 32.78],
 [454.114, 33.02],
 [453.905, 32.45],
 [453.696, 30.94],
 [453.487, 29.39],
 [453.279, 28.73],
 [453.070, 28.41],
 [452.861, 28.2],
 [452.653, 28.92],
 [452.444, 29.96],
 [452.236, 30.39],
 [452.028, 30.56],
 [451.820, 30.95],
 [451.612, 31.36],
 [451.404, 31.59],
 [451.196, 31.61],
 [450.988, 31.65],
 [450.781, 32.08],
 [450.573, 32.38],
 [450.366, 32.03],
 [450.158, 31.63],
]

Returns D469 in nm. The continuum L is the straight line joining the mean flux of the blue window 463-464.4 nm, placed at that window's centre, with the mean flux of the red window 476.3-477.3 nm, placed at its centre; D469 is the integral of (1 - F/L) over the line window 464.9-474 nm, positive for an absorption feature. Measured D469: 0.277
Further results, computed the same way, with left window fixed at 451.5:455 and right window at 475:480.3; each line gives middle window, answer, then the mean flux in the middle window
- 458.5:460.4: 0.01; 30.9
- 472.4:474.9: 0.00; 31.8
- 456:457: -0.08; 33.3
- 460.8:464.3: -0.20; 33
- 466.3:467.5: 0.03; 30.7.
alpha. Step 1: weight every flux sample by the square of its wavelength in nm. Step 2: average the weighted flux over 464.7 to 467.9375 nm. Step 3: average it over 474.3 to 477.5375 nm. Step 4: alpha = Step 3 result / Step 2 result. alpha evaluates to 1.1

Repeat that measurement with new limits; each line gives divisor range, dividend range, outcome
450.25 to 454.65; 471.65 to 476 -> 1.13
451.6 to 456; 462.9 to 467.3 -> 1.08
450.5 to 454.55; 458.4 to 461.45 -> 1.06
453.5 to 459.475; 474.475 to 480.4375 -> 1.09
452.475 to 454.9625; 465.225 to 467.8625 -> 1.07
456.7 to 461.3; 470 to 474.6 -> 1.04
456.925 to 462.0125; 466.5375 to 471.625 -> 1.02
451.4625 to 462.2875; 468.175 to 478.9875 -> 1.08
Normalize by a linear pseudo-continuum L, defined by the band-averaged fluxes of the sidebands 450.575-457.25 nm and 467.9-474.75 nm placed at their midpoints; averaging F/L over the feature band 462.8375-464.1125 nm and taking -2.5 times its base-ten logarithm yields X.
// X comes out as -0.05 mag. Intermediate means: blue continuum 31.5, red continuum 31.6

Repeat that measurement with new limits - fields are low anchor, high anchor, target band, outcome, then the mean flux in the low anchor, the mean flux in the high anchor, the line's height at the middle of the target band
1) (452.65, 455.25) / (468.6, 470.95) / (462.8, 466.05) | -0.04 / 30.7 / 31.4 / 31.2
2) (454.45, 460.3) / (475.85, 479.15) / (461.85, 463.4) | -0.04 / 32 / 32.1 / 32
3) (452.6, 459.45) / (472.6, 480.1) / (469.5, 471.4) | 0.03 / 31.7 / 32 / 31.9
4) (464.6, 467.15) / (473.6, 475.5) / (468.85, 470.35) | 0.00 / 31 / 32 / 31.4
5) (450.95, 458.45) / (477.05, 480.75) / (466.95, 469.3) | 0.01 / 31.6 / 32.4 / 32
